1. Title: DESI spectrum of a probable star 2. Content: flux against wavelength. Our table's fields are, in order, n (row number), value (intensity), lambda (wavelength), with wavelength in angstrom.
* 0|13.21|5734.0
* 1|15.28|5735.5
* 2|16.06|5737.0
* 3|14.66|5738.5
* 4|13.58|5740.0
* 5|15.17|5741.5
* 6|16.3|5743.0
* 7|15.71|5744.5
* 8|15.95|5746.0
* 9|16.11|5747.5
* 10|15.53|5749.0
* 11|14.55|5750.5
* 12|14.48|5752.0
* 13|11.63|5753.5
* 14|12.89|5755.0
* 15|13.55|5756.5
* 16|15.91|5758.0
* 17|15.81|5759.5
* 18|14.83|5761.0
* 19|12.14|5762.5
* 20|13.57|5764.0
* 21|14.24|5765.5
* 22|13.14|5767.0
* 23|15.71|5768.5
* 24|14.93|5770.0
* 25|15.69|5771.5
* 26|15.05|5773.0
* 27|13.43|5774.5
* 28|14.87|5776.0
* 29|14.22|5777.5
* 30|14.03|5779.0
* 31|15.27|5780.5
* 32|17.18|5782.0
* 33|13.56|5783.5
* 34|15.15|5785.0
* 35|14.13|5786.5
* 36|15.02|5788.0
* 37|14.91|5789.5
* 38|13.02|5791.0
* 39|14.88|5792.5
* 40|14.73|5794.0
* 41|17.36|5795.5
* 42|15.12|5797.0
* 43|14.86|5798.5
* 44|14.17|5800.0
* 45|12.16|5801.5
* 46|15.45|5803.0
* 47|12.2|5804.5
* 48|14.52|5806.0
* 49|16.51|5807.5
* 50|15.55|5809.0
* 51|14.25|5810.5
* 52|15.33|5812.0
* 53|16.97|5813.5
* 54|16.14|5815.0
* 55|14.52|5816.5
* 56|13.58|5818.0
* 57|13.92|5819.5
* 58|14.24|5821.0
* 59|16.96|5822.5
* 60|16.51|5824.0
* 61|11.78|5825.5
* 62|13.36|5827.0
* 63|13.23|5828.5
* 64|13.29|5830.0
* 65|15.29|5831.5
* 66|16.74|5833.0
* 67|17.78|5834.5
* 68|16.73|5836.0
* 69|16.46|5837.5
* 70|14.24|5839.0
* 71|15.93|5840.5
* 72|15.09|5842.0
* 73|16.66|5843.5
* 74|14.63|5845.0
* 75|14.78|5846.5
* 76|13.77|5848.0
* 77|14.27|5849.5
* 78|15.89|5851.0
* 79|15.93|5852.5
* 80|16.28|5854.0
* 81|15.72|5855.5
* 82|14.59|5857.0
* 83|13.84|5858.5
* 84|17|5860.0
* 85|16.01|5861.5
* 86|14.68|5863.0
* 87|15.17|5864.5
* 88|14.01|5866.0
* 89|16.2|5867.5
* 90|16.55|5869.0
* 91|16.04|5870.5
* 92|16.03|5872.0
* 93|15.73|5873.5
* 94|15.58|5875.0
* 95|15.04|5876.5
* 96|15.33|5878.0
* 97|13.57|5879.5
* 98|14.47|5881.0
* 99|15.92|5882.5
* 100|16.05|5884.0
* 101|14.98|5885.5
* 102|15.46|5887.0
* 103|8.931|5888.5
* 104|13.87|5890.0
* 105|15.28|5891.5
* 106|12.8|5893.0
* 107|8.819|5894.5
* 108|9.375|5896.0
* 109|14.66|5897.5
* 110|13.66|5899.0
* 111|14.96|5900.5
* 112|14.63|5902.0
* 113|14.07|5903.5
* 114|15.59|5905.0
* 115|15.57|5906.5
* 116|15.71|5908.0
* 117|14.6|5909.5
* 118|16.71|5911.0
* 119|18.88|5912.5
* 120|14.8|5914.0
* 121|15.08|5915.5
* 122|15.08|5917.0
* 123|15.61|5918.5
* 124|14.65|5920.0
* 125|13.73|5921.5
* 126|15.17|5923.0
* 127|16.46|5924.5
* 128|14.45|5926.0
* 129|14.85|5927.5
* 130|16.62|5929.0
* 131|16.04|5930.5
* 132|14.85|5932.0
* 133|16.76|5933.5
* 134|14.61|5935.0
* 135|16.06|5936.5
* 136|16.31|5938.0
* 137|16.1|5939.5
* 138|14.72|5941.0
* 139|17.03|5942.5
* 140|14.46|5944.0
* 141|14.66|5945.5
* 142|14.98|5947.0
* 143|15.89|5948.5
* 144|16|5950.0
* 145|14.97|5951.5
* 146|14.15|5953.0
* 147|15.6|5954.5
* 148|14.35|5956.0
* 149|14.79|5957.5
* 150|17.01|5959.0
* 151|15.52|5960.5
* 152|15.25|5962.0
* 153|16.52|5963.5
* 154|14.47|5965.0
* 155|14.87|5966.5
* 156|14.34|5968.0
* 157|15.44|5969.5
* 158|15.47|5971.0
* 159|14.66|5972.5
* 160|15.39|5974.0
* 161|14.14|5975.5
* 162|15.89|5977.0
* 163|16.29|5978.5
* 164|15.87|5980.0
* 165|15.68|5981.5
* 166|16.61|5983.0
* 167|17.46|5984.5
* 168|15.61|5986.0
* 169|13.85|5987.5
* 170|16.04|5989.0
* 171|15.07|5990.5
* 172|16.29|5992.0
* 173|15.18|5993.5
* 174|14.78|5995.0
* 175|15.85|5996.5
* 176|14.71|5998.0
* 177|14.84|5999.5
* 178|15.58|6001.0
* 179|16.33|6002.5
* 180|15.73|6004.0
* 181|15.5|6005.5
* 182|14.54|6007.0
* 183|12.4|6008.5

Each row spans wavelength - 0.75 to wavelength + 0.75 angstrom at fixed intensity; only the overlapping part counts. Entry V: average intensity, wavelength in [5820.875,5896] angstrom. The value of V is 14.9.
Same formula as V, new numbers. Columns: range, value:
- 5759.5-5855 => 14.9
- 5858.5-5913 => 14.7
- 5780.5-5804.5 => 14.7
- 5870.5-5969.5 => 15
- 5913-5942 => 15.4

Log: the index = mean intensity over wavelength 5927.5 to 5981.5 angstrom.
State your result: 15.4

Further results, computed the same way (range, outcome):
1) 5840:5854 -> 15.3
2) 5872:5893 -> 14.6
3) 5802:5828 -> 14.8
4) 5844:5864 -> 15.2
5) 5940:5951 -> 15.4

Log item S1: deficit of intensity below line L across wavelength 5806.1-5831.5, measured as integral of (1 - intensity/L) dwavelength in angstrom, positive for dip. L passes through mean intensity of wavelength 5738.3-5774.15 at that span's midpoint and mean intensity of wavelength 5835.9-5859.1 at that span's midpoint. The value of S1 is 0.5 angstrom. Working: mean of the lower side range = 14.6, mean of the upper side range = 15.3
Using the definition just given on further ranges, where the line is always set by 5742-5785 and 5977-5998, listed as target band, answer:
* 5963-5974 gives 0.4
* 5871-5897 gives 2.1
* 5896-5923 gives 0.6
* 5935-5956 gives 0.2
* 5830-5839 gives -0.7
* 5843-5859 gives -0.1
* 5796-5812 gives 0.3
